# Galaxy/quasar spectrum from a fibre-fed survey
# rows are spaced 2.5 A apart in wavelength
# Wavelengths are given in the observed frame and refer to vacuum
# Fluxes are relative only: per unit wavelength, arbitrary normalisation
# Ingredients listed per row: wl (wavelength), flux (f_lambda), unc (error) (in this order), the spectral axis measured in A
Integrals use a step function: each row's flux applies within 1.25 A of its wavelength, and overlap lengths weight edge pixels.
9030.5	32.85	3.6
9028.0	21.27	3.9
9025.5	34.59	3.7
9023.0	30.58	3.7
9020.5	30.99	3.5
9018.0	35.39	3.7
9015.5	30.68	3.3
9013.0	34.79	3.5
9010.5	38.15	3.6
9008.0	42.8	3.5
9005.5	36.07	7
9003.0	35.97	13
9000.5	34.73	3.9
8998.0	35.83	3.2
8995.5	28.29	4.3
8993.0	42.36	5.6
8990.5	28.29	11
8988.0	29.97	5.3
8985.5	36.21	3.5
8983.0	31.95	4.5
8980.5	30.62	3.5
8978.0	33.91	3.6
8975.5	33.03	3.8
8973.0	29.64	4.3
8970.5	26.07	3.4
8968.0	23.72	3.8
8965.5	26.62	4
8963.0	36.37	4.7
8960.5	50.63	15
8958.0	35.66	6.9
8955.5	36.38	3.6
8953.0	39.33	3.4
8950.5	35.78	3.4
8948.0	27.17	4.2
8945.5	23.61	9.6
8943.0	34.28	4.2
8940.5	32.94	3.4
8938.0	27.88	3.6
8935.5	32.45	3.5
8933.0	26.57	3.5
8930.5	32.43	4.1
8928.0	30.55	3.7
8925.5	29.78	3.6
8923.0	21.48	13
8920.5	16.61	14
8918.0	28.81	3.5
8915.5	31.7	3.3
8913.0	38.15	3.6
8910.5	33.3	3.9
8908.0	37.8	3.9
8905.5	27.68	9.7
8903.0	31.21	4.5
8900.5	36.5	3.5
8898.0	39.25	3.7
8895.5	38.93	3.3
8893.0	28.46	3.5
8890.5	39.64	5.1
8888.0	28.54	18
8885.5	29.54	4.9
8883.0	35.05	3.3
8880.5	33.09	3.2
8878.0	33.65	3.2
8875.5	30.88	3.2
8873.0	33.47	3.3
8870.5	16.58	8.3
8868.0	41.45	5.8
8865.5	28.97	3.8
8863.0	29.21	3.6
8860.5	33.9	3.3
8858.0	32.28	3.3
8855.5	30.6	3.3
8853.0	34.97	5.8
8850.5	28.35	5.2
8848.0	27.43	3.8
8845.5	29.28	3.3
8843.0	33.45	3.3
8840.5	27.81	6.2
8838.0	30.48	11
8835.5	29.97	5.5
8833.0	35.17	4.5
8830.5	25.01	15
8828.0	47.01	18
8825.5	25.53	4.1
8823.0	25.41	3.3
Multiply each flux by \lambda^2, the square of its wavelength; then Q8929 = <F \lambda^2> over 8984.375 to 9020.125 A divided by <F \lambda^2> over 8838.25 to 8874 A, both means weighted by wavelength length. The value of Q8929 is 1.18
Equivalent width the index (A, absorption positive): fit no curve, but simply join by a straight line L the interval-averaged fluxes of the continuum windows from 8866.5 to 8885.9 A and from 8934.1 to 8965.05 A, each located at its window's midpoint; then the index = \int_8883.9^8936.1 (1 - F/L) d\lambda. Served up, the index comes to 2.2 A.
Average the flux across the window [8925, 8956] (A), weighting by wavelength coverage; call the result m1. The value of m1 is 31.4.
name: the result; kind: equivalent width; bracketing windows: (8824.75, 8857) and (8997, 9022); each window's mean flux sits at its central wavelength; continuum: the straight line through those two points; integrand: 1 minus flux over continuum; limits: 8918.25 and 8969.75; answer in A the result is 4.5 A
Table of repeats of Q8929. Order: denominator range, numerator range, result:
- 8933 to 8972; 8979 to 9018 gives 1.08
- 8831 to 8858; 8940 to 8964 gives 1.18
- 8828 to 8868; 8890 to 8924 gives 1.04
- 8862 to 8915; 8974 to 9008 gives 1.05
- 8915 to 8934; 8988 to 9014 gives 1.33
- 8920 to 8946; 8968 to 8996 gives 1.12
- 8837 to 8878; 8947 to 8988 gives 1.11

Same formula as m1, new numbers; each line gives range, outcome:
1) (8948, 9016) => 34.1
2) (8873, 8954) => 31.7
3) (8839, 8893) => 31.3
